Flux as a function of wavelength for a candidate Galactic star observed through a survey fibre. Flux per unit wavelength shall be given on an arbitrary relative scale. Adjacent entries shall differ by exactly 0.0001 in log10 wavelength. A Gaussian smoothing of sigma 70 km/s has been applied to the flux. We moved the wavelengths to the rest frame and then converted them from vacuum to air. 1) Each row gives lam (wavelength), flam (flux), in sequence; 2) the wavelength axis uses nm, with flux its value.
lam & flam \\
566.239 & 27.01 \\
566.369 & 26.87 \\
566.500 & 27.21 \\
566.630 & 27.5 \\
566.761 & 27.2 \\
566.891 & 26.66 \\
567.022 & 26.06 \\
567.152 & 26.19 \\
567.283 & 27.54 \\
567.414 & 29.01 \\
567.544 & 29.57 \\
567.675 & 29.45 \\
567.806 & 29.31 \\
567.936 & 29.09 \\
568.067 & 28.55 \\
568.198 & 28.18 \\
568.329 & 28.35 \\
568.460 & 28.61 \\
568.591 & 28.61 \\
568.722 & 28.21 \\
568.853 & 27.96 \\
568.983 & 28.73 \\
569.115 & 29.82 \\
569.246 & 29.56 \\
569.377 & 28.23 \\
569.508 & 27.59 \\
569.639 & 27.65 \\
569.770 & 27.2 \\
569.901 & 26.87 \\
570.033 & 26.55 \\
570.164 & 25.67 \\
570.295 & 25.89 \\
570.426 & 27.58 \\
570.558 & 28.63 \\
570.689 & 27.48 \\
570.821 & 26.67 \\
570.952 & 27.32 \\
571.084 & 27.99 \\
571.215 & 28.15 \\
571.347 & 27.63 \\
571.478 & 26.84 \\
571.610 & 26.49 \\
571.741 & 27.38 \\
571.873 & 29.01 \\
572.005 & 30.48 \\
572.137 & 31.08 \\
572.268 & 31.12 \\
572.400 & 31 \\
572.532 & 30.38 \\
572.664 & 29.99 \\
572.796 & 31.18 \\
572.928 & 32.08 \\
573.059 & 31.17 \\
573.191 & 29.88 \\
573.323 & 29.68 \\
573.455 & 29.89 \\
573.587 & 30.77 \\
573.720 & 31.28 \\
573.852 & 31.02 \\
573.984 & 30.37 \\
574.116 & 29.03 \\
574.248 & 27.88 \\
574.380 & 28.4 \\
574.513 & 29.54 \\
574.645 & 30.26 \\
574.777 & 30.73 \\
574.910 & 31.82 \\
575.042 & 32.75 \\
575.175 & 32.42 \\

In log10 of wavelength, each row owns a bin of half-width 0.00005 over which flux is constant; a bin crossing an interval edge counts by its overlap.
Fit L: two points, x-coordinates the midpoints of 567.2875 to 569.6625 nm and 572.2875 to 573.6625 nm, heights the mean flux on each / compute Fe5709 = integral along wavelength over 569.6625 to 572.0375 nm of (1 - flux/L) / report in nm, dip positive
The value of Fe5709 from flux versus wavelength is 0.18 nm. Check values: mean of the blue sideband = 28.7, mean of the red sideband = 30.6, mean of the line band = 27.4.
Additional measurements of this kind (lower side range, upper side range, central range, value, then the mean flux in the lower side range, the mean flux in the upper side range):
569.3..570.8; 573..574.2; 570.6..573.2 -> -0.03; 27.2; 30.3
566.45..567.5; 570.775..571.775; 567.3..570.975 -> -0.11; 27.2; 27.3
